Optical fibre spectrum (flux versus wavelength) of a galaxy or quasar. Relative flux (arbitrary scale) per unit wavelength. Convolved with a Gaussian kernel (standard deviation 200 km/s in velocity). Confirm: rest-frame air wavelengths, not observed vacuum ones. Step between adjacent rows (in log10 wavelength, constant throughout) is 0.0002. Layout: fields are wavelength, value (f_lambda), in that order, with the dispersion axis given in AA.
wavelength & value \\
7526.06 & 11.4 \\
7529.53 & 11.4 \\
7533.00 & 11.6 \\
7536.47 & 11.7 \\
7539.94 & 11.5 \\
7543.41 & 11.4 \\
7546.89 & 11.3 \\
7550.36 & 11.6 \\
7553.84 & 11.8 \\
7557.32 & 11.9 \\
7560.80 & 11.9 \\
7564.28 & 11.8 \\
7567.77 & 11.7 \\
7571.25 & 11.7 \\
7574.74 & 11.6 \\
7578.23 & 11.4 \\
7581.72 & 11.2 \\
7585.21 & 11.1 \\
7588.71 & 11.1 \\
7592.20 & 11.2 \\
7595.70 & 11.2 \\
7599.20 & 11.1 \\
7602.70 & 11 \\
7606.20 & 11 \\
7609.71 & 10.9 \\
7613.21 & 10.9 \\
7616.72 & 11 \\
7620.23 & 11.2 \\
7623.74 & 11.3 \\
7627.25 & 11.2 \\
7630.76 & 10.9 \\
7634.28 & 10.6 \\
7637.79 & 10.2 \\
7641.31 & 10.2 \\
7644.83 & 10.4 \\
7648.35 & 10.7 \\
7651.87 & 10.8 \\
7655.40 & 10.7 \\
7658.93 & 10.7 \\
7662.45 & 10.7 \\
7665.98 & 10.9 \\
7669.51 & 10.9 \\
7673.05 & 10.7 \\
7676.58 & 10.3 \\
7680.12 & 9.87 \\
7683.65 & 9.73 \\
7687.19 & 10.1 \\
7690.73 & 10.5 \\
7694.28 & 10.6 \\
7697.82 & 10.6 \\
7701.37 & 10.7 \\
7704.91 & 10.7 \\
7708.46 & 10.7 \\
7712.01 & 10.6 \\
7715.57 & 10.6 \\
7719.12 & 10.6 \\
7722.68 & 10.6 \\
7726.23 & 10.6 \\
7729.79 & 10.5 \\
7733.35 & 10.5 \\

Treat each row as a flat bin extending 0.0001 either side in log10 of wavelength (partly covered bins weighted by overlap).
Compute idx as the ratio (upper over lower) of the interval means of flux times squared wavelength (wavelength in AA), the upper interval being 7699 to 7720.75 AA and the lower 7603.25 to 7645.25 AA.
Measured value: 1.0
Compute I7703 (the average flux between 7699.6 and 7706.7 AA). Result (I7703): 10.7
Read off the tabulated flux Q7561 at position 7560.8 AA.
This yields 11.9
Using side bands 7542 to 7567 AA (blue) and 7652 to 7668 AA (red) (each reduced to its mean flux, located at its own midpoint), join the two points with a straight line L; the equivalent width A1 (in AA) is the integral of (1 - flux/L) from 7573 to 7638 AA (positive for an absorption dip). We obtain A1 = 0.9 AA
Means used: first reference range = 11.7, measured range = 11.1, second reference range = 10.8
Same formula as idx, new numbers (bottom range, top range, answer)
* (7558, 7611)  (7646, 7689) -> 0.95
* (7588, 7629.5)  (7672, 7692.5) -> 0.94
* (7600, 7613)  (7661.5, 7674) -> 1.00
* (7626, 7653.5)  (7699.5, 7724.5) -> 1.02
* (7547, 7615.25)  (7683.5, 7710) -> 0.95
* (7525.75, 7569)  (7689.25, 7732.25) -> 0.95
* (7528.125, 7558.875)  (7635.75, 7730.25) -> 0.94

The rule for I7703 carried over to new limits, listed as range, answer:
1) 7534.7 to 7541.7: 11.6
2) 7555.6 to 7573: 11.8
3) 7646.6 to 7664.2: 10.7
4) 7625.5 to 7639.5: 10.7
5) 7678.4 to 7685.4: 9.81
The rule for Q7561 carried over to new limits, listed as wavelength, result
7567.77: 11.7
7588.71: 11.1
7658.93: 10.7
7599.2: 11.1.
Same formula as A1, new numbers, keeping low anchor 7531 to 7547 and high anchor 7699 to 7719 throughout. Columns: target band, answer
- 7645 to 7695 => 1.58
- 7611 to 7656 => 1.05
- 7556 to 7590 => -0.59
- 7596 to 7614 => 0.29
